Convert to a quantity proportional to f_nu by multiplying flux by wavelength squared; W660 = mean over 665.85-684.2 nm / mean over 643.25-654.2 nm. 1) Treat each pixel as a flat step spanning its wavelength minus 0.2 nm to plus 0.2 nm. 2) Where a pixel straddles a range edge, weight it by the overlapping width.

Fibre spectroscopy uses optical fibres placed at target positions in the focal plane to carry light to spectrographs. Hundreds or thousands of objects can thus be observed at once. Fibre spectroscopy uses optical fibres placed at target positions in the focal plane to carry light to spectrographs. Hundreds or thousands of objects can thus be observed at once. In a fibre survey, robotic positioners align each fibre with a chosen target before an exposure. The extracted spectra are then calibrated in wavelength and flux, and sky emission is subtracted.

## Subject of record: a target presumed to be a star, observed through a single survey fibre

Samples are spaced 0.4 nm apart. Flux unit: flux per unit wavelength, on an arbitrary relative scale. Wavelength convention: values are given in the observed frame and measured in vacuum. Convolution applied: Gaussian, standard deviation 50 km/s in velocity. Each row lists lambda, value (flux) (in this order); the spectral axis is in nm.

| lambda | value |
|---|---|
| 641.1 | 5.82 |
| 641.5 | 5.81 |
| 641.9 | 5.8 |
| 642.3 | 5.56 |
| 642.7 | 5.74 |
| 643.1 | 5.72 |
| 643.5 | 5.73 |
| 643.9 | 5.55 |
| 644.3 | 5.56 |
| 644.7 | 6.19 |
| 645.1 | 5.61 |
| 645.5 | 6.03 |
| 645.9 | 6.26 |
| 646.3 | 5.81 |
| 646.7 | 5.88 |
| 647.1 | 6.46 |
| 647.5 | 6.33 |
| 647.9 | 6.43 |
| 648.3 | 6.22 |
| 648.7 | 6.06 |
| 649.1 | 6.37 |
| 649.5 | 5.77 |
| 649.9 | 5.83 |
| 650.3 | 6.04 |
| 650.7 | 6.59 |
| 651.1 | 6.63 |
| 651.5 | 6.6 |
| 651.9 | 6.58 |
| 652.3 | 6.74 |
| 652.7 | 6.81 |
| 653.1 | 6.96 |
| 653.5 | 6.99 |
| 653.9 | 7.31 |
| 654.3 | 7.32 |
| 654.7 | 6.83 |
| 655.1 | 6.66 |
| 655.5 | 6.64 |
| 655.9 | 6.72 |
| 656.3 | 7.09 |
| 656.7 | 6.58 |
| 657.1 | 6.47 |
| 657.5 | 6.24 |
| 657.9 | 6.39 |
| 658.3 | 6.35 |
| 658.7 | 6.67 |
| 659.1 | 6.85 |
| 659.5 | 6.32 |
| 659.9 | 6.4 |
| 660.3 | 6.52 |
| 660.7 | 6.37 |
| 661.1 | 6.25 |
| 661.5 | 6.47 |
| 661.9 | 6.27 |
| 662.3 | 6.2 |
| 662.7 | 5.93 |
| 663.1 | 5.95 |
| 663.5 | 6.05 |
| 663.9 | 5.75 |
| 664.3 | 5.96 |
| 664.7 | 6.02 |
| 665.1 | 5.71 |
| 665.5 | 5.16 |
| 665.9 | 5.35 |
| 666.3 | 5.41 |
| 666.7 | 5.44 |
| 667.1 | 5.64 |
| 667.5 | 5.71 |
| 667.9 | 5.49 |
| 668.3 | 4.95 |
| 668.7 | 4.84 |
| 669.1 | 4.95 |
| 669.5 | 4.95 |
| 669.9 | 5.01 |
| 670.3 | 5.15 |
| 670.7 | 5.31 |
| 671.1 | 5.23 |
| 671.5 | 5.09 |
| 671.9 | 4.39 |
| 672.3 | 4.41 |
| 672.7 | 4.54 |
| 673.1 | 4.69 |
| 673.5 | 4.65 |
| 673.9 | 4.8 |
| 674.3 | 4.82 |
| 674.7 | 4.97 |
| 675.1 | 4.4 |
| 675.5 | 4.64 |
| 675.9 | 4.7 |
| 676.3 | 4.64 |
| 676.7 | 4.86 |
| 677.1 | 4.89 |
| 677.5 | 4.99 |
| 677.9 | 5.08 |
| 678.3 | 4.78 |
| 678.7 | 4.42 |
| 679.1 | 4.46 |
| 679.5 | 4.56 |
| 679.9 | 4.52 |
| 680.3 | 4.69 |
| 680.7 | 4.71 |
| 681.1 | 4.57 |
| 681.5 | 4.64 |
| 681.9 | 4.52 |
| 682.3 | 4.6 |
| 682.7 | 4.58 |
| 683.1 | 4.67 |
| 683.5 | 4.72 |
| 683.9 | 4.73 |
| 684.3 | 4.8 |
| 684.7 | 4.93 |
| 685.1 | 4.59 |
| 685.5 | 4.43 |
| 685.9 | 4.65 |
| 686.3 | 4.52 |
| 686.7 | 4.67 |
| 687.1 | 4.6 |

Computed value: 0.8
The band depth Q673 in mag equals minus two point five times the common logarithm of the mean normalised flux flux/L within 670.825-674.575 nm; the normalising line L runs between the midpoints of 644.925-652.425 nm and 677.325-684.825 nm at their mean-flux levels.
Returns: 0.07 mag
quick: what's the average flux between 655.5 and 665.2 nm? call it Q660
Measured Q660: 6.33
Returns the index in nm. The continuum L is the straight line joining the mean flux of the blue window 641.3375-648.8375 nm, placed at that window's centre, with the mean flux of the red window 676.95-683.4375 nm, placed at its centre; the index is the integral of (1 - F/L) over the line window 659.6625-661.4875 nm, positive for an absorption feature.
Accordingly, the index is -0.346 nm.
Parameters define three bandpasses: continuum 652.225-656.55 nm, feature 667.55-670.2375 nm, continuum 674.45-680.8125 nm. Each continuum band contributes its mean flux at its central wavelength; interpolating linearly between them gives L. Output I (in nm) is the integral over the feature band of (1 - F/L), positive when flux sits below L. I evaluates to 0.22 nm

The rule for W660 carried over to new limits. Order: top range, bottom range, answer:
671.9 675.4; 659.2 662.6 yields 0.76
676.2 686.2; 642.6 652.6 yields 0.85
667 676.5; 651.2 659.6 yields 0.77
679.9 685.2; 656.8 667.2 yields 0.82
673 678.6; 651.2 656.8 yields 0.74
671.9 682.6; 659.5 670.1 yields 0.85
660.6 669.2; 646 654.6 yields 0.92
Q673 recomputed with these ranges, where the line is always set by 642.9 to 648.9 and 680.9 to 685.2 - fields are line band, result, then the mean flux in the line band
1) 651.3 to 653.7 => -0.178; 6.78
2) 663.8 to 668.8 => -0.048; 5.5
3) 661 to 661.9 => -0.169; 6.35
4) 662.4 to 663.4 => -0.113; 5.98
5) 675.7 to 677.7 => 0.018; 4.82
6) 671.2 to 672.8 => 0.092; 4.65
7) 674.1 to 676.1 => 0.055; 4.71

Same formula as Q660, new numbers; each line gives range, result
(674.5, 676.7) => 4.69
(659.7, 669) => 5.81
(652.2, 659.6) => 6.74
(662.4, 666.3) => 5.76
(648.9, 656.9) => 6.65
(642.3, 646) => 5.8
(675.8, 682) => 4.69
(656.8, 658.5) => 6.38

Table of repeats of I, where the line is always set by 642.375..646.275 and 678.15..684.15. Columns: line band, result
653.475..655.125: -0.474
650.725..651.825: -0.201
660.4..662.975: -0.493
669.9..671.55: -0.077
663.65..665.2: -0.216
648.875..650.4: -0.098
